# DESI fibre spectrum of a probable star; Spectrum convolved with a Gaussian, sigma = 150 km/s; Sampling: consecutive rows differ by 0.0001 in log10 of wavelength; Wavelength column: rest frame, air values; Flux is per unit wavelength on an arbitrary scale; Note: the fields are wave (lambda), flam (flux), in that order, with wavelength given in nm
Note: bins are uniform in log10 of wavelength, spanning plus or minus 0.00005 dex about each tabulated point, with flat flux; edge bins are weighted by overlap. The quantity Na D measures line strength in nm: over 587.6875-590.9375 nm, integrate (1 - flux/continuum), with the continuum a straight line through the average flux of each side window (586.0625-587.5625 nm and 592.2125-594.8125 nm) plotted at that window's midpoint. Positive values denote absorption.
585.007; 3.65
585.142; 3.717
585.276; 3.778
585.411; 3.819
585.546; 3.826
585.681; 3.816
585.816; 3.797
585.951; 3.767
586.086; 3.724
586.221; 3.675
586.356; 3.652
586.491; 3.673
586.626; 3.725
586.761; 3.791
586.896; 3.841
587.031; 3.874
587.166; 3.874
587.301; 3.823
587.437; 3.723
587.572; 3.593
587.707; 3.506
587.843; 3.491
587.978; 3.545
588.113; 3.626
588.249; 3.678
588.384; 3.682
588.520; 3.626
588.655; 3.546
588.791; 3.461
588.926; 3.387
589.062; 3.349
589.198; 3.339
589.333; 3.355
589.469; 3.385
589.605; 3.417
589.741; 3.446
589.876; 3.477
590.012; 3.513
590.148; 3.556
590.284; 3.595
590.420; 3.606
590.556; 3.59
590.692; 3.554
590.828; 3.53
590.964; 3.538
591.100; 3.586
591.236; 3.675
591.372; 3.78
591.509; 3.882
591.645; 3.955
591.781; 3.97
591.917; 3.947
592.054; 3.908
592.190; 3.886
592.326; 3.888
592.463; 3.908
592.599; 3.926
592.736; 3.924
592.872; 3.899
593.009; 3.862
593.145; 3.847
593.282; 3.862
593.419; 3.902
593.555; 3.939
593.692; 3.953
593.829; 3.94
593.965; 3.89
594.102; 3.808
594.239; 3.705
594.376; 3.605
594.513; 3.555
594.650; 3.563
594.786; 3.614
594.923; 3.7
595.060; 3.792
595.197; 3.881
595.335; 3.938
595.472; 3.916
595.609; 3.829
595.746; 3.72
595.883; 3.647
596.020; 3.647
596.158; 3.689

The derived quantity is 0.233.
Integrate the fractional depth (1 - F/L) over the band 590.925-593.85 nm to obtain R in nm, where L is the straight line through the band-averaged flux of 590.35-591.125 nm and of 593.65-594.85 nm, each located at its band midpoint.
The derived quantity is -0.18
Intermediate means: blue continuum 3.57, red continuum 3.73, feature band 3.86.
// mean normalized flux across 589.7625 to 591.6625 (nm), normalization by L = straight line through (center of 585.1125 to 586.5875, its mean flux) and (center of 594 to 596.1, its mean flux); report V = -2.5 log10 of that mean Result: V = 0.04 mag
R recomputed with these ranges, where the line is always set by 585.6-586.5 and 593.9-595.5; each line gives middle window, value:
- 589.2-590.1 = 0.07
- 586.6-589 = 0.05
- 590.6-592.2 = -0.01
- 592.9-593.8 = -0.04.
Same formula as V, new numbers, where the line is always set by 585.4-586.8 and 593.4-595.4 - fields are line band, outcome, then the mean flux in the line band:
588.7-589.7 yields 0.11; 3.39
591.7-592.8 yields -0.04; 3.92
